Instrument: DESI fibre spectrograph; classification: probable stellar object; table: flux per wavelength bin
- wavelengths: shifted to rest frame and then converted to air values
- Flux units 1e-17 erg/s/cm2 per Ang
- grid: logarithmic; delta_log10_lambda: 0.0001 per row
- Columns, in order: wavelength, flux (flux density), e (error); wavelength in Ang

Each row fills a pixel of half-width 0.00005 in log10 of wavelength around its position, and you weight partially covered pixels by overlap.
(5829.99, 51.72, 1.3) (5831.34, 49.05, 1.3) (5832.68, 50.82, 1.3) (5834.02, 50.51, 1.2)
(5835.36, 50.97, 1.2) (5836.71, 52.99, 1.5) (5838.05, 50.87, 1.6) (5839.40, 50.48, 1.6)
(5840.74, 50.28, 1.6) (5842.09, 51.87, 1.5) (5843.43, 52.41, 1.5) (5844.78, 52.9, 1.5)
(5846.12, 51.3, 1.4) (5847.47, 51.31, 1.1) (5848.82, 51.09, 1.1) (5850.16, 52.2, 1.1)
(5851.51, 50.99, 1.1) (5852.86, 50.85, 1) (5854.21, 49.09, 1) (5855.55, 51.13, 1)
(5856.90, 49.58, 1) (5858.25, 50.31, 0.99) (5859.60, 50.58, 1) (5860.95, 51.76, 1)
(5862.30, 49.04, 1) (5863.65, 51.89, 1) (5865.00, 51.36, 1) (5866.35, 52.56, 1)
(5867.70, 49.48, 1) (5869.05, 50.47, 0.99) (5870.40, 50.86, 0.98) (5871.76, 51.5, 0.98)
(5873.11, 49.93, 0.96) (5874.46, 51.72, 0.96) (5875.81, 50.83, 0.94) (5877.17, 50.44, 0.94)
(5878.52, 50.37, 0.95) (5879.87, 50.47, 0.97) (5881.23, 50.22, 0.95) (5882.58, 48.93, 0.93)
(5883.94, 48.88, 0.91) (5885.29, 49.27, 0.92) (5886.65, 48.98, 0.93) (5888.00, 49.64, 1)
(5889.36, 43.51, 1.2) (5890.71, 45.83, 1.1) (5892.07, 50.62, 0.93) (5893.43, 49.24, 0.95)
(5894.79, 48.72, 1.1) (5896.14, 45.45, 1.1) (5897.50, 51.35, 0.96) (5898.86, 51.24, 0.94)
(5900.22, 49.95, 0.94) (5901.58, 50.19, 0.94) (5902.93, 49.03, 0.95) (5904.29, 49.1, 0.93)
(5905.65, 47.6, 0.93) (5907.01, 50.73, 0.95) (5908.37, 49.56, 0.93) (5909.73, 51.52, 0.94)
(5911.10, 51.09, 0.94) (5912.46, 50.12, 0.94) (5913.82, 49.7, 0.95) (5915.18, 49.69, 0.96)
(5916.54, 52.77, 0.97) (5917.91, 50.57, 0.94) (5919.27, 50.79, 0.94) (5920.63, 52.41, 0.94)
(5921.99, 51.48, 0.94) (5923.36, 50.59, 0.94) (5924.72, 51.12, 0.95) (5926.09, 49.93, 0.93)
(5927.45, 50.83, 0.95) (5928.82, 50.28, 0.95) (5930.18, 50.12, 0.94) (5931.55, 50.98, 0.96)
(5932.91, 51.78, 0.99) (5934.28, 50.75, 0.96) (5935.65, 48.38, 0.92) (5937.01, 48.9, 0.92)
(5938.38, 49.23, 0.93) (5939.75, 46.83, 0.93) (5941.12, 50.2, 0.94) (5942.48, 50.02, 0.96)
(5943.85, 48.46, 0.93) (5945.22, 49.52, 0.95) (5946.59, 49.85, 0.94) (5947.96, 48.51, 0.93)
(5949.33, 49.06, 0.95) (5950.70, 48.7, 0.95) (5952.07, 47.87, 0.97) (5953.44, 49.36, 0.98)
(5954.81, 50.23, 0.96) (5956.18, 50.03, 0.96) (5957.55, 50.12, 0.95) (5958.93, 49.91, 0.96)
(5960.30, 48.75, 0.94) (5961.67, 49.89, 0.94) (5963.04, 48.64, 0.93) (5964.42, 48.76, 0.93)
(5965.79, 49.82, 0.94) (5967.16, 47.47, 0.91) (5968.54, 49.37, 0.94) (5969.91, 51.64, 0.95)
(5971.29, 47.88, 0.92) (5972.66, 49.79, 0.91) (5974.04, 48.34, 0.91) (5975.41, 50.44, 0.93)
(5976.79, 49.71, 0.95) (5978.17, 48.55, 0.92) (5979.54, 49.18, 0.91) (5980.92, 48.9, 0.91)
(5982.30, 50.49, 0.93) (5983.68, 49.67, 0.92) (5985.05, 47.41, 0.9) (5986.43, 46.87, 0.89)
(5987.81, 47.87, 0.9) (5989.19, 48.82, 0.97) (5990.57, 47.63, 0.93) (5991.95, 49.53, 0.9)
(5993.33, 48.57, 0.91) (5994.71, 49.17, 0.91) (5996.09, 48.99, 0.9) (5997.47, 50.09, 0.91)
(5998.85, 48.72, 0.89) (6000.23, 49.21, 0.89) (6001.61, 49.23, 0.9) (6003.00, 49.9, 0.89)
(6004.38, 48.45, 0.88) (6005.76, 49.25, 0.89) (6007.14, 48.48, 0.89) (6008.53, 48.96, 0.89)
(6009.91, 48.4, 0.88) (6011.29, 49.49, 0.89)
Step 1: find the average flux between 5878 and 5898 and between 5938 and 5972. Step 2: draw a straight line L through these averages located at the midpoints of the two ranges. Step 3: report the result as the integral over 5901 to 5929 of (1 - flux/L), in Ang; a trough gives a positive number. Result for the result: -0.9 Ang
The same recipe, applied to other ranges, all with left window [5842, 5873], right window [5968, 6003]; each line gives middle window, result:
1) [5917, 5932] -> -0.26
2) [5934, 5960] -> 0.22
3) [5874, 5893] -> 0.52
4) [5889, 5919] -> 0.47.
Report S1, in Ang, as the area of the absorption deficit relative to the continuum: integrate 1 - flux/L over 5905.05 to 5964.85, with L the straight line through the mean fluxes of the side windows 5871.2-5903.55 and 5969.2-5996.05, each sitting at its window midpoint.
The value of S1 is -0.85 Ang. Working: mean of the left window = 49.4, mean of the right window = 49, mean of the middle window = 49.9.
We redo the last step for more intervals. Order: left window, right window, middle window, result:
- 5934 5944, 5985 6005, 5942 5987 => -0.25 Ang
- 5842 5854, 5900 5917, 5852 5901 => 0.92 Ang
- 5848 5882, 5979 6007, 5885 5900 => 0.53 Ang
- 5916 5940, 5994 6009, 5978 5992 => 0.24 Ang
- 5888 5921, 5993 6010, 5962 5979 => 0.01 Ang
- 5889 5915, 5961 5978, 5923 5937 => -0.32 Ang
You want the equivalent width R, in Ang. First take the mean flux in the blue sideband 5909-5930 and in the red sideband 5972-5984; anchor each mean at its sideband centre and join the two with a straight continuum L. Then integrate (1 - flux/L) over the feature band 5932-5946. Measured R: 0.3 Ang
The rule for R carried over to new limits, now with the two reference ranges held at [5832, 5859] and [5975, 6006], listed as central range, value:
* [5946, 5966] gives 0.08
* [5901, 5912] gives 0.08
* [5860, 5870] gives -0.02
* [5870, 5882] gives -0.01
